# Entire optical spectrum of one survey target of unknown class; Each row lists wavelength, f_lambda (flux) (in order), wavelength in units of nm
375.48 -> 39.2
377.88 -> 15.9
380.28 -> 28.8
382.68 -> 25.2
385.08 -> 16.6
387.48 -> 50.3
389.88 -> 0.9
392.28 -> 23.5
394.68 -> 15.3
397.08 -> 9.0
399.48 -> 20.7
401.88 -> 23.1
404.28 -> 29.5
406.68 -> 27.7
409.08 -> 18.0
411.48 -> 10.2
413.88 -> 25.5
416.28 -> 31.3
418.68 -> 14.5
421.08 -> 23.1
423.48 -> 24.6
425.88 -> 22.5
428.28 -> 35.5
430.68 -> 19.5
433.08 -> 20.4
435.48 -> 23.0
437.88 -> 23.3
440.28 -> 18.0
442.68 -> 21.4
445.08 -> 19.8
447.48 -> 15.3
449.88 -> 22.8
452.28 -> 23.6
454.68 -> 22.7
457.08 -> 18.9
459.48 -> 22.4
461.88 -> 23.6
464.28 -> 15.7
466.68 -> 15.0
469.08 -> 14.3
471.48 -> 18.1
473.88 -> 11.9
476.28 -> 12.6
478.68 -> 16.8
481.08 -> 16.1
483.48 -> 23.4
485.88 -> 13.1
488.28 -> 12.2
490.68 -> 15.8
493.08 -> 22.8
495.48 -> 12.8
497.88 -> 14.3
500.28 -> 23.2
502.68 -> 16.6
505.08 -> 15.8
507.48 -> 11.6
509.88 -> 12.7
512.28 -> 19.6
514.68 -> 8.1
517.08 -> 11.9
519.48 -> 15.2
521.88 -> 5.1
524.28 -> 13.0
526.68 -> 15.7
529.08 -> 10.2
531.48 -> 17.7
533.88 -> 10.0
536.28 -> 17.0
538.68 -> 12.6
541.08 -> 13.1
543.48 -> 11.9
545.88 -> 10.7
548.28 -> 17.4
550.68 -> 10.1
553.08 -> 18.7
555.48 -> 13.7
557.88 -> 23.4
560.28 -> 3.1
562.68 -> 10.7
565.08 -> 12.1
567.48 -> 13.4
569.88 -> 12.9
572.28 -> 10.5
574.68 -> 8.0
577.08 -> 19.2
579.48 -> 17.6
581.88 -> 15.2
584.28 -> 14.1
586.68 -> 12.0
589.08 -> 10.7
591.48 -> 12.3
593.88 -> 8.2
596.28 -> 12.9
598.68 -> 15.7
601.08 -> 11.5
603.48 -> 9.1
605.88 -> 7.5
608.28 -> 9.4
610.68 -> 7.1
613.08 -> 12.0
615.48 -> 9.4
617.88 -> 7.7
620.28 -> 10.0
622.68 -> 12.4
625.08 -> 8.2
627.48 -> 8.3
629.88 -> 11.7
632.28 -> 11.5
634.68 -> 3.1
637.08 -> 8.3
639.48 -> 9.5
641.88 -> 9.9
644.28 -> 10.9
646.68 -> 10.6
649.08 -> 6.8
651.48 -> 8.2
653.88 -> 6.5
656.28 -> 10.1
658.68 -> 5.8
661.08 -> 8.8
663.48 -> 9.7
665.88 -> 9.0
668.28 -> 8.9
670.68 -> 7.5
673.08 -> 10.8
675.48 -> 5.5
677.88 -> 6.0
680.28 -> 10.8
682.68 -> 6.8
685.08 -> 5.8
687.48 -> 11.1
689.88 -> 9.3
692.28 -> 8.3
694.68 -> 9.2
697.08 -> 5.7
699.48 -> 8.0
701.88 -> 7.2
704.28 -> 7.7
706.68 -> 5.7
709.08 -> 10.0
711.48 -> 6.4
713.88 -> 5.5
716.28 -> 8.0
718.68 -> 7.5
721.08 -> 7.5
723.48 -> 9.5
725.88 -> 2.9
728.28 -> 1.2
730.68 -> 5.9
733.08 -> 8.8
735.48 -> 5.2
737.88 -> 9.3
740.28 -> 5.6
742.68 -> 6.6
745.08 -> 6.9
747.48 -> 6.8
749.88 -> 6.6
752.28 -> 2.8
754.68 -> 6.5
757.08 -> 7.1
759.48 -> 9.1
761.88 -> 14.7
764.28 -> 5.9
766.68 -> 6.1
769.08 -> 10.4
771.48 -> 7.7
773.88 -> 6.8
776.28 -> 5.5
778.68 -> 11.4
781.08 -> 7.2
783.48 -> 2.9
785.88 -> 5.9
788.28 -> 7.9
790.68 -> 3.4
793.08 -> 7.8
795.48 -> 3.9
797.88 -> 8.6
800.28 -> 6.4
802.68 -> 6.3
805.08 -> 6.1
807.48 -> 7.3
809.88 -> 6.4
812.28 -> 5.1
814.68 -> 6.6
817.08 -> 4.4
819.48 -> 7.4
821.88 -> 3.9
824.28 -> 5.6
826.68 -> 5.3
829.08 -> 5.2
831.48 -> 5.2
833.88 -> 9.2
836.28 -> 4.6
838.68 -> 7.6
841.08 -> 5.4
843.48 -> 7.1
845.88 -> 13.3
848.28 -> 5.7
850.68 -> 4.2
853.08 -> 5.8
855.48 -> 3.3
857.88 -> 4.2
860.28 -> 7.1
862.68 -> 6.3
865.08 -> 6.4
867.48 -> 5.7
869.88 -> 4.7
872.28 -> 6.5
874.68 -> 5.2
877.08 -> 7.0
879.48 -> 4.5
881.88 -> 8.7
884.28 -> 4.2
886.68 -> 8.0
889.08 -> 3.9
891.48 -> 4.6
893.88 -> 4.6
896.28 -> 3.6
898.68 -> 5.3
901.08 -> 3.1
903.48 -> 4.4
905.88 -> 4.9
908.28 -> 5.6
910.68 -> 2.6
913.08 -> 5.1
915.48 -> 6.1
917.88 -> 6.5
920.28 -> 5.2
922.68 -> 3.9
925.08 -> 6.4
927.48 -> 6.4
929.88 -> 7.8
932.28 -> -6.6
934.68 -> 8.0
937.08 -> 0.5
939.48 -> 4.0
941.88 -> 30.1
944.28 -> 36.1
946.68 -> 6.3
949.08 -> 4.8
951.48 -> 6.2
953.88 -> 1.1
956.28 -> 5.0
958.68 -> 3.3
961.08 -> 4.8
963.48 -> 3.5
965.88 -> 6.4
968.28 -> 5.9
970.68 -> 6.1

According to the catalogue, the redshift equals 1.53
